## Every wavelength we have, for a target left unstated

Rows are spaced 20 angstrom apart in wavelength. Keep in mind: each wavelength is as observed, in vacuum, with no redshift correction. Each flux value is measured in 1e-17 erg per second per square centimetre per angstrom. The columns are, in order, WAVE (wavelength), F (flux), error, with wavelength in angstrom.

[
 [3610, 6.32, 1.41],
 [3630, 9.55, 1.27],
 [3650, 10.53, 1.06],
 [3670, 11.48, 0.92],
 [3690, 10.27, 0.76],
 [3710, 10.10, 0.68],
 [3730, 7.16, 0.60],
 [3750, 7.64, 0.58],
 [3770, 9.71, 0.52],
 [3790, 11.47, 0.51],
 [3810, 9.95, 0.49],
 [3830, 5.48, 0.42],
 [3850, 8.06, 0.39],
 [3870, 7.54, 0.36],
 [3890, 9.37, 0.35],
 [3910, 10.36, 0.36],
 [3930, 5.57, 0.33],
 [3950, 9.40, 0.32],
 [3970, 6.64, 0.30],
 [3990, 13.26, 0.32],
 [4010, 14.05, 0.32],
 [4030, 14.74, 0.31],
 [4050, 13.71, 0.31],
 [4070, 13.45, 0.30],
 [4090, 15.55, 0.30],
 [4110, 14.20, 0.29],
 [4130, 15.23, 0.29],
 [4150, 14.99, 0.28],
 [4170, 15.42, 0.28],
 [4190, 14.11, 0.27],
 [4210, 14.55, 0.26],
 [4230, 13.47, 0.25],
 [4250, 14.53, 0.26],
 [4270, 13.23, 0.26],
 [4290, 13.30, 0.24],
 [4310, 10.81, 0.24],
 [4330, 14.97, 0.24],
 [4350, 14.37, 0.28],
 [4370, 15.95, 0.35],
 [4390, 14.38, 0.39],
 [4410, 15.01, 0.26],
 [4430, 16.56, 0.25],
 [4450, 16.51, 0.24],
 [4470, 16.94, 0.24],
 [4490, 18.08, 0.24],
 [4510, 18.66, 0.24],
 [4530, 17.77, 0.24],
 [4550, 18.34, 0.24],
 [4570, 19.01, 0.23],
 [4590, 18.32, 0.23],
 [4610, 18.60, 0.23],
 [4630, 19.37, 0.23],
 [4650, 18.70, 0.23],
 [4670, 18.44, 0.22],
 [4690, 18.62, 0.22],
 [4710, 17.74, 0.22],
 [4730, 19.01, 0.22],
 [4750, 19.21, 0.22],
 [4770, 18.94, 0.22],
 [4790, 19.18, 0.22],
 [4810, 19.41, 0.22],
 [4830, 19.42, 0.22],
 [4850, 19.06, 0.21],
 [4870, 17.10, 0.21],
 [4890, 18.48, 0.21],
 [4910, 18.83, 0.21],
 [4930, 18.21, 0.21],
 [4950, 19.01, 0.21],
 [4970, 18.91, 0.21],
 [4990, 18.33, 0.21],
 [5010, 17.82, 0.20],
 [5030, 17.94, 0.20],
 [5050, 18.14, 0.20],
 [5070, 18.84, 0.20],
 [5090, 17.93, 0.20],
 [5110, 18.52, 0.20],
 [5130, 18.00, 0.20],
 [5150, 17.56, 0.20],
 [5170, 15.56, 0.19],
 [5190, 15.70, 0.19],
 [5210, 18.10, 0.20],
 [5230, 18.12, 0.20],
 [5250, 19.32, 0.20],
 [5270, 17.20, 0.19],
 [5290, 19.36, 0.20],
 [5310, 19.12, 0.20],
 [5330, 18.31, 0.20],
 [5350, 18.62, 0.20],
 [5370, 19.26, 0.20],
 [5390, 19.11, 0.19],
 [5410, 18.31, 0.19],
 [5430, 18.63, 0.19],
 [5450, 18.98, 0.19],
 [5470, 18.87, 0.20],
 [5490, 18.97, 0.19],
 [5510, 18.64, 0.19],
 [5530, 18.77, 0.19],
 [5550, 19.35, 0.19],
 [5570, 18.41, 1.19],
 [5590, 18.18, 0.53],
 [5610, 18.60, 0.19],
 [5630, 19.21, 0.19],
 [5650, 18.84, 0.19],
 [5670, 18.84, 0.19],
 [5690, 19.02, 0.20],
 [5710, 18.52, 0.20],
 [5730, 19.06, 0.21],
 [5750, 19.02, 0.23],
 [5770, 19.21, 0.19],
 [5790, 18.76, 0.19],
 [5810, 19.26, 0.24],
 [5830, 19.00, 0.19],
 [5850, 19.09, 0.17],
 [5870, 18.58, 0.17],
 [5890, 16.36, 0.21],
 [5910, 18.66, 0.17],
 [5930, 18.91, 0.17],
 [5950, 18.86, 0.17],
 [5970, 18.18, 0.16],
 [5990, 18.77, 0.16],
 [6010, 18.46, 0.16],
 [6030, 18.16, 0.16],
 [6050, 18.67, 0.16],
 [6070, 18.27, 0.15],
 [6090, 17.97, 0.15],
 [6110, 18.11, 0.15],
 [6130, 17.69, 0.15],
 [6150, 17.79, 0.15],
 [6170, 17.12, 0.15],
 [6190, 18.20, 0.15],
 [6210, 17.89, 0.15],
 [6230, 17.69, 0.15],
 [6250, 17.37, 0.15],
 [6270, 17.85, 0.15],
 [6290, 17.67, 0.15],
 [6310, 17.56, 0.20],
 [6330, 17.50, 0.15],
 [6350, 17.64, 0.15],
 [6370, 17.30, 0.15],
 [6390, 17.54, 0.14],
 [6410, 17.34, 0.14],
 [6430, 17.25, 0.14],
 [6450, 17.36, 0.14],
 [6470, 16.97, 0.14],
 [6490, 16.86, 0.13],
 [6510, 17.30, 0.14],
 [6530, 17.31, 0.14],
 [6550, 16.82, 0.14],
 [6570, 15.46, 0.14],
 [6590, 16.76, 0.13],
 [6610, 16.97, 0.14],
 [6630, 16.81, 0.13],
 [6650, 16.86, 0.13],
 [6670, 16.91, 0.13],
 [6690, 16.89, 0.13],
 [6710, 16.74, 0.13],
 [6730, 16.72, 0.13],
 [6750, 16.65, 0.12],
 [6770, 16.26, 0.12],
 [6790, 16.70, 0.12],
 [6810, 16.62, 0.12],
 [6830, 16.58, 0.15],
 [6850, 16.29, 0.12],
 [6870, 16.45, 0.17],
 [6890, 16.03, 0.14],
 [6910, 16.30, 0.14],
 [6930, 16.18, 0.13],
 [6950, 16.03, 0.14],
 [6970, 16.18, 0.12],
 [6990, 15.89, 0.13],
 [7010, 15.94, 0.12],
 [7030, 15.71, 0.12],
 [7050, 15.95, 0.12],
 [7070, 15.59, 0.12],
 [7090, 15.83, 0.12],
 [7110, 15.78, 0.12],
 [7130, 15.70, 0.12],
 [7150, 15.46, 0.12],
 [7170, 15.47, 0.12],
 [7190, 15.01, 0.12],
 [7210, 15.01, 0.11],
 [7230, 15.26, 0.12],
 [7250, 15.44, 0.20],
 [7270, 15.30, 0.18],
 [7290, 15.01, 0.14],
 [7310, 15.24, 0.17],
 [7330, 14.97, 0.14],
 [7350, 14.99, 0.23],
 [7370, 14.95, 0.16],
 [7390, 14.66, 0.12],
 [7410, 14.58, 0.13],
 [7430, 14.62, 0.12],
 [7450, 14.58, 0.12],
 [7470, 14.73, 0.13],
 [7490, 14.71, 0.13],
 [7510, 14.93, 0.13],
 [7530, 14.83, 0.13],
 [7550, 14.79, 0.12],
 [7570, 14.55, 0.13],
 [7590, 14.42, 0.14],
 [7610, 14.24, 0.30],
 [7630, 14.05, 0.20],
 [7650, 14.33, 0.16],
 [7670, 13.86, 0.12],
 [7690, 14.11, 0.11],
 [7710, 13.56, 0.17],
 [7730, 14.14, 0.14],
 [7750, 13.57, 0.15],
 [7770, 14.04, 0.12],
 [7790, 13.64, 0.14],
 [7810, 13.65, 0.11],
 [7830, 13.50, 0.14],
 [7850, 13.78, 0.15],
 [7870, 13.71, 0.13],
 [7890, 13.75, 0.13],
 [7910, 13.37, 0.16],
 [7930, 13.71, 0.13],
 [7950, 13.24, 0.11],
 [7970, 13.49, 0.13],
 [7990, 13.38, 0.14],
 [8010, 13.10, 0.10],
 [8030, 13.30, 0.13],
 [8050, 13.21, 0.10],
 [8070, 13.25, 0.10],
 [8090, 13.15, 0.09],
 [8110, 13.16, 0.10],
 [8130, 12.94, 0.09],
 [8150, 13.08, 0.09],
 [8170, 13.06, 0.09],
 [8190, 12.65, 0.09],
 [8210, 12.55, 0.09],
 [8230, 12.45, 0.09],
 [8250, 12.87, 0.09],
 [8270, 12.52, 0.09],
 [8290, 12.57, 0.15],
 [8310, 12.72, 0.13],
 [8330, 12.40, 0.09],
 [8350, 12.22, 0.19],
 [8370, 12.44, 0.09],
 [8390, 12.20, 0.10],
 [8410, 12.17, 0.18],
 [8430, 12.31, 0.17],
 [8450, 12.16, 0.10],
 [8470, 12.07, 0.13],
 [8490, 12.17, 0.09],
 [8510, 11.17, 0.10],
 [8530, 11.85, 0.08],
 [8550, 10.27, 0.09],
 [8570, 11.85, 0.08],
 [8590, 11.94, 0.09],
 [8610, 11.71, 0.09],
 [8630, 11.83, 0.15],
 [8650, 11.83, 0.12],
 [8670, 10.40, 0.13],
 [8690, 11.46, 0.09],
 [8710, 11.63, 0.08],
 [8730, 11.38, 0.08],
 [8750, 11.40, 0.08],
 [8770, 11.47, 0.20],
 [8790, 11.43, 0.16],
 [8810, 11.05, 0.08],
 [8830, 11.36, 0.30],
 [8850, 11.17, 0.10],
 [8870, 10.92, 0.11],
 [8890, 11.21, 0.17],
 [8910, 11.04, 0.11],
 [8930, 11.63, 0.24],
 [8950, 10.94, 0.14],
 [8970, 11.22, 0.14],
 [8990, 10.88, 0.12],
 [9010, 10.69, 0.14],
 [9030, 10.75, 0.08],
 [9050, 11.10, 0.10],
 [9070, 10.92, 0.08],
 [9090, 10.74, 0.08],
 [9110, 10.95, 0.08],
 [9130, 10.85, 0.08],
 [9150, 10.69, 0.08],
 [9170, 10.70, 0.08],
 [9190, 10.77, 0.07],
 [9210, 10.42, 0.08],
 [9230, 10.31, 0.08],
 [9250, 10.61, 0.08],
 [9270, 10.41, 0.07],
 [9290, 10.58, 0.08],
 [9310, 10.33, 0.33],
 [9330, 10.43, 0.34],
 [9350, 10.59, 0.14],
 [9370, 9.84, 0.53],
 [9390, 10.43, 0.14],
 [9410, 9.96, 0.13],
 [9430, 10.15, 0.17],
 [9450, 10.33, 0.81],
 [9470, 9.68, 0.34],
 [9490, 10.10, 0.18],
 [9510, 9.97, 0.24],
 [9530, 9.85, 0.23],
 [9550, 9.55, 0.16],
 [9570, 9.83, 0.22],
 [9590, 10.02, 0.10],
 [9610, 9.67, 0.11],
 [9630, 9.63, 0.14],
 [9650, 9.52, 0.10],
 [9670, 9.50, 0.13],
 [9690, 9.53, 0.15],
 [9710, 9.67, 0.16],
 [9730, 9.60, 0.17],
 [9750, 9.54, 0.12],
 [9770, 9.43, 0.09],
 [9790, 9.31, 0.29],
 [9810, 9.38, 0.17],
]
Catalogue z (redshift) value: 0.00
